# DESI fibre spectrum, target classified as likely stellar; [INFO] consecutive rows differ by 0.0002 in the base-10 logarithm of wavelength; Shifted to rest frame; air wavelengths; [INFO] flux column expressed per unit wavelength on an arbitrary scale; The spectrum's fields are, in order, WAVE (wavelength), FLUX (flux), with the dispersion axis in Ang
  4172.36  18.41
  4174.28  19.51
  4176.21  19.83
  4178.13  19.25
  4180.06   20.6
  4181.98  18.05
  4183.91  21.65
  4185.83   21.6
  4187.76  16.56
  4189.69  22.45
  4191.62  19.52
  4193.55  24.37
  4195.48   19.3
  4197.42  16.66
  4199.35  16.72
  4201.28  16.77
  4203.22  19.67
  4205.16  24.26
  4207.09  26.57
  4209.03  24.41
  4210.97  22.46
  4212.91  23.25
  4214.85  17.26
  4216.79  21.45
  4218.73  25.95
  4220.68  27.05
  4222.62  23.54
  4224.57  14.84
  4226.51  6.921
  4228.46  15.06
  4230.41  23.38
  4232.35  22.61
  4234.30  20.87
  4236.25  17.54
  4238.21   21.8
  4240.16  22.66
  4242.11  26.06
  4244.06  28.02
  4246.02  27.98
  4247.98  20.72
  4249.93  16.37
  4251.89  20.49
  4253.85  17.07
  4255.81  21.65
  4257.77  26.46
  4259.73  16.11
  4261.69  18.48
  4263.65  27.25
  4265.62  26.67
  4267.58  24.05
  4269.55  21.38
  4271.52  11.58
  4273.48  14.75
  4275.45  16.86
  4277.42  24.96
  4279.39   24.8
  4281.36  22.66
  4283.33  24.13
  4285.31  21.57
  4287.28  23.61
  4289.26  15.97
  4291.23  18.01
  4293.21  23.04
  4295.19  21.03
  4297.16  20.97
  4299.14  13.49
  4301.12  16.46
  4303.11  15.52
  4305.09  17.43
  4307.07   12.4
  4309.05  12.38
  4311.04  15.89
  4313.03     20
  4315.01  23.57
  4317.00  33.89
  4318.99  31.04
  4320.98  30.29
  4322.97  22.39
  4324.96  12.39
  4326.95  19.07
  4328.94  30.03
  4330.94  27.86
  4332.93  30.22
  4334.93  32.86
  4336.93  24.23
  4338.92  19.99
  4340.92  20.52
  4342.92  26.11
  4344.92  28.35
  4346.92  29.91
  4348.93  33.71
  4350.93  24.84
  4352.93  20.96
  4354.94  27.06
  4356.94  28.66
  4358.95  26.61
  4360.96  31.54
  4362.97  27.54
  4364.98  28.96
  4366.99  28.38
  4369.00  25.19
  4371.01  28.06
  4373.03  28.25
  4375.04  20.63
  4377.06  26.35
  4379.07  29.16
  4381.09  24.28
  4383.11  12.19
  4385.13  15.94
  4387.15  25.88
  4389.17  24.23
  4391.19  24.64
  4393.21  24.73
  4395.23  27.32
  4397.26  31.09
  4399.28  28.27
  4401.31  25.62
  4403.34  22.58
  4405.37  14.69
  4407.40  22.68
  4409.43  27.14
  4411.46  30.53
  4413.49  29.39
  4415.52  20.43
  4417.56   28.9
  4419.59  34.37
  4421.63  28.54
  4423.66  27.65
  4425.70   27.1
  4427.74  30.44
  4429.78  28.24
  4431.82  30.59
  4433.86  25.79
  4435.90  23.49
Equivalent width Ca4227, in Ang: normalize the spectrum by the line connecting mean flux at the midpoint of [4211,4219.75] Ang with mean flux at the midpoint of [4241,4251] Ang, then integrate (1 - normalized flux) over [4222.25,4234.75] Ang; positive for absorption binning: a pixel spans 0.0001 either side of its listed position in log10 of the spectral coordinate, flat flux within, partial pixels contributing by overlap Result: 2.75 Ang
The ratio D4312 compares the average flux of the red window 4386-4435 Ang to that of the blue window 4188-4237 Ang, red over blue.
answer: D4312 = 1.3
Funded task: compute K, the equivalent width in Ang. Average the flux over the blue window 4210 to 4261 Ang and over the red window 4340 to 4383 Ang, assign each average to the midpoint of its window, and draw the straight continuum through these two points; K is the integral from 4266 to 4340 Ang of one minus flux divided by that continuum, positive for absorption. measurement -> 8.1 Ang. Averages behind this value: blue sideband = 21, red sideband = 26.6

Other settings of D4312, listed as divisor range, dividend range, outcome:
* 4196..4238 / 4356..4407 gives 1.24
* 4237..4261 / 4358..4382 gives 1.23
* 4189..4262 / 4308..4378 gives 1.22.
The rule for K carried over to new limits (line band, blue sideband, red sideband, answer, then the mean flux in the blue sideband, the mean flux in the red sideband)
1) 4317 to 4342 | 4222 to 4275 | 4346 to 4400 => -1.4 Ang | 20.5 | 26.1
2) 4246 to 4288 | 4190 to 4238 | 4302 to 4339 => 0.9 Ang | 20.5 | 22.8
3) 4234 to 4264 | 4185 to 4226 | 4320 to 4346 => 0.8 Ang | 21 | 25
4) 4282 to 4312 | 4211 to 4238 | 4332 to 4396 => 6.3 Ang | 20.1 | 25.8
